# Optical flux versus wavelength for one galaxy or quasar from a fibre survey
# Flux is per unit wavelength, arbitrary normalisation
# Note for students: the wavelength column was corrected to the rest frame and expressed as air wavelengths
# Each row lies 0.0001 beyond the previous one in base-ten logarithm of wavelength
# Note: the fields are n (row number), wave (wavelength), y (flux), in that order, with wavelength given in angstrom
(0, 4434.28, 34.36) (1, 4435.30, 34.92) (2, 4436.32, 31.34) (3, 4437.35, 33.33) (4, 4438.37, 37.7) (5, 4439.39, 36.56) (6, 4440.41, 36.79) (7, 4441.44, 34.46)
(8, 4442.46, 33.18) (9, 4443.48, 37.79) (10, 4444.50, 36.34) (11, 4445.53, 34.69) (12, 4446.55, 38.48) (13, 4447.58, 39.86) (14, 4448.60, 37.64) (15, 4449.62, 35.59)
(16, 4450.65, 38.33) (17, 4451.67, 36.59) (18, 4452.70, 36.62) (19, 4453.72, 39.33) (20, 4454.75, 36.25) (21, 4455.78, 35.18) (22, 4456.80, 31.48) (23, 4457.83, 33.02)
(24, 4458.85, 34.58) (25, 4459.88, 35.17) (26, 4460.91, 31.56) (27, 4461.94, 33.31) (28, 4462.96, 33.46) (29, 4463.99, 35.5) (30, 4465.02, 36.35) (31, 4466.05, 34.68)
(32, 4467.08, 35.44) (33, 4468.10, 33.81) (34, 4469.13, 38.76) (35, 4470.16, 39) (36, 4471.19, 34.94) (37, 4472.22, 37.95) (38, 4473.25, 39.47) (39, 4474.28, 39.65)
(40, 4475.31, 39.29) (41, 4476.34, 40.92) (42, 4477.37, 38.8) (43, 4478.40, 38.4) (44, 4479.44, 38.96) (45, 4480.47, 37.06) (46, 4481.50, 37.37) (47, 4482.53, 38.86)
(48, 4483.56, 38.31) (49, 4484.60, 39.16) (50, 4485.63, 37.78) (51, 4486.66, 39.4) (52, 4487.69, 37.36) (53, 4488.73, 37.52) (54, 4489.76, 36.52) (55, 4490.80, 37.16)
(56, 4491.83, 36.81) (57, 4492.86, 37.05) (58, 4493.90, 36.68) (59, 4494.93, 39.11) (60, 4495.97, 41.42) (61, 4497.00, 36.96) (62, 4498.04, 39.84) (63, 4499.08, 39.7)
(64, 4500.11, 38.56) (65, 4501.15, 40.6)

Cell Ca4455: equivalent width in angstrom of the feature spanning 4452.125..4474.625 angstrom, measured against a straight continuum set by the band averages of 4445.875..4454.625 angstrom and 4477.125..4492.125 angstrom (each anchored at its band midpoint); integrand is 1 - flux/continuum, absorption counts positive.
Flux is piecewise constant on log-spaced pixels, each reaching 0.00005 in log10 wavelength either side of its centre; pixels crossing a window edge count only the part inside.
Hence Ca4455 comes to 1.3 angstrom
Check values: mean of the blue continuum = 37.7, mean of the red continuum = 38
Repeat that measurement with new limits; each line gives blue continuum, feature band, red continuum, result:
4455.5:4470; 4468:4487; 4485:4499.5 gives -1.09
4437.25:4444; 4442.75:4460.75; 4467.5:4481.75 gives 0.22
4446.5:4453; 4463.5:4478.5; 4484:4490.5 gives 0.09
